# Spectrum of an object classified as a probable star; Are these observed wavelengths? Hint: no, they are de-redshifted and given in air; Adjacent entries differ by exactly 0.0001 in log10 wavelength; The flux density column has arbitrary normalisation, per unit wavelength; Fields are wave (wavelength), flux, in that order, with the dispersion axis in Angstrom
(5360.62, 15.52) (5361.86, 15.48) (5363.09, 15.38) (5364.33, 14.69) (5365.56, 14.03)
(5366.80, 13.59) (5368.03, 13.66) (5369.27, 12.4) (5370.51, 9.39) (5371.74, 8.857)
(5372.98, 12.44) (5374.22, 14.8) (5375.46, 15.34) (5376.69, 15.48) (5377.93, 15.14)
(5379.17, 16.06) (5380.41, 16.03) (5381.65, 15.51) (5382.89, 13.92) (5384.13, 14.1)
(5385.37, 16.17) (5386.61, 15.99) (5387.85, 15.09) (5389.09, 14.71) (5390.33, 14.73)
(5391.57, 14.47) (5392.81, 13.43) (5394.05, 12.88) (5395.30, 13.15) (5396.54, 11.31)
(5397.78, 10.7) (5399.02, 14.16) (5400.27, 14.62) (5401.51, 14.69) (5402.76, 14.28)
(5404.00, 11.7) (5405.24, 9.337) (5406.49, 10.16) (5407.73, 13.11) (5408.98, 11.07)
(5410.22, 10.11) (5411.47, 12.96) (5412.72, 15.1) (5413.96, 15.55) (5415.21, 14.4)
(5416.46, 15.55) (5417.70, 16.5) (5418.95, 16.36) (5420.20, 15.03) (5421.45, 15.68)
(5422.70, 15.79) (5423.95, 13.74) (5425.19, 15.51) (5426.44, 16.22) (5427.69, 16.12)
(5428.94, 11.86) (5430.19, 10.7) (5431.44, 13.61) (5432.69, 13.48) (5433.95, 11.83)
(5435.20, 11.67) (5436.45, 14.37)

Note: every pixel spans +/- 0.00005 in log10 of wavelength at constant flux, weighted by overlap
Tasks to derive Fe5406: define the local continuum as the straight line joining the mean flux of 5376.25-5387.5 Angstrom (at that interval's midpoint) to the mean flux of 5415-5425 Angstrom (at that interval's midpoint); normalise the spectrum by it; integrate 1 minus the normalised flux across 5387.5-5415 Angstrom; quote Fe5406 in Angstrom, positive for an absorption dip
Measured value 4.2 Angstrom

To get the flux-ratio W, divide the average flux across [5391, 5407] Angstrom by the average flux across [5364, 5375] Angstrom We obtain 1.00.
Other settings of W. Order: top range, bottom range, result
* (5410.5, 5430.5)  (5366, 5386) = 1.06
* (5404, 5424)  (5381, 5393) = 0.92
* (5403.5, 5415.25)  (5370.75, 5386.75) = 0.85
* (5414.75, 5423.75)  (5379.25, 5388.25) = 1.02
